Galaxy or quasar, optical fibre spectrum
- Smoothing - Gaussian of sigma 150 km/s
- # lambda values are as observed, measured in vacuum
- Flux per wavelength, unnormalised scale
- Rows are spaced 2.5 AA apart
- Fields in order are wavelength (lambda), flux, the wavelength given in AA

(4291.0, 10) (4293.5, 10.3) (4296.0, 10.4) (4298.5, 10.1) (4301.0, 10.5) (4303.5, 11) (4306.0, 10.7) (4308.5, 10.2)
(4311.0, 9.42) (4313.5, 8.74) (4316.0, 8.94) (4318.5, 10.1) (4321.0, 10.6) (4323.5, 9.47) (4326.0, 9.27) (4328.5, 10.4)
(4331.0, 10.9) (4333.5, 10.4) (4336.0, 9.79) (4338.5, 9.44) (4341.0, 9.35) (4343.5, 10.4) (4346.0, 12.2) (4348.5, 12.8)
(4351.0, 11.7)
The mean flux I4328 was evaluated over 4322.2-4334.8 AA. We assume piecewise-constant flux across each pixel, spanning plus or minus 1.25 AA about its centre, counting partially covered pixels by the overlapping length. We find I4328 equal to 10.1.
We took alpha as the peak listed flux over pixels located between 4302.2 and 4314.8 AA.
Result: 11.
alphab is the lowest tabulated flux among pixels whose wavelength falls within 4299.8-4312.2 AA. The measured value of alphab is 9.42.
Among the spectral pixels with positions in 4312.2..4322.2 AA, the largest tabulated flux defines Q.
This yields 10.6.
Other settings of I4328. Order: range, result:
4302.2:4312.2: 10.3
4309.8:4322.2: 9.56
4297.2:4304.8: 10.5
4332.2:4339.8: 9.88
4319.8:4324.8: 10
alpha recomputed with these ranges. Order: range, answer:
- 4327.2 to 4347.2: 12.2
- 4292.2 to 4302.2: 10.5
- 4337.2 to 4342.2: 9.44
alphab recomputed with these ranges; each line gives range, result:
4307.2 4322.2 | 8.74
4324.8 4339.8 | 9.27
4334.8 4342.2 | 9.35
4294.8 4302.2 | 10.1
